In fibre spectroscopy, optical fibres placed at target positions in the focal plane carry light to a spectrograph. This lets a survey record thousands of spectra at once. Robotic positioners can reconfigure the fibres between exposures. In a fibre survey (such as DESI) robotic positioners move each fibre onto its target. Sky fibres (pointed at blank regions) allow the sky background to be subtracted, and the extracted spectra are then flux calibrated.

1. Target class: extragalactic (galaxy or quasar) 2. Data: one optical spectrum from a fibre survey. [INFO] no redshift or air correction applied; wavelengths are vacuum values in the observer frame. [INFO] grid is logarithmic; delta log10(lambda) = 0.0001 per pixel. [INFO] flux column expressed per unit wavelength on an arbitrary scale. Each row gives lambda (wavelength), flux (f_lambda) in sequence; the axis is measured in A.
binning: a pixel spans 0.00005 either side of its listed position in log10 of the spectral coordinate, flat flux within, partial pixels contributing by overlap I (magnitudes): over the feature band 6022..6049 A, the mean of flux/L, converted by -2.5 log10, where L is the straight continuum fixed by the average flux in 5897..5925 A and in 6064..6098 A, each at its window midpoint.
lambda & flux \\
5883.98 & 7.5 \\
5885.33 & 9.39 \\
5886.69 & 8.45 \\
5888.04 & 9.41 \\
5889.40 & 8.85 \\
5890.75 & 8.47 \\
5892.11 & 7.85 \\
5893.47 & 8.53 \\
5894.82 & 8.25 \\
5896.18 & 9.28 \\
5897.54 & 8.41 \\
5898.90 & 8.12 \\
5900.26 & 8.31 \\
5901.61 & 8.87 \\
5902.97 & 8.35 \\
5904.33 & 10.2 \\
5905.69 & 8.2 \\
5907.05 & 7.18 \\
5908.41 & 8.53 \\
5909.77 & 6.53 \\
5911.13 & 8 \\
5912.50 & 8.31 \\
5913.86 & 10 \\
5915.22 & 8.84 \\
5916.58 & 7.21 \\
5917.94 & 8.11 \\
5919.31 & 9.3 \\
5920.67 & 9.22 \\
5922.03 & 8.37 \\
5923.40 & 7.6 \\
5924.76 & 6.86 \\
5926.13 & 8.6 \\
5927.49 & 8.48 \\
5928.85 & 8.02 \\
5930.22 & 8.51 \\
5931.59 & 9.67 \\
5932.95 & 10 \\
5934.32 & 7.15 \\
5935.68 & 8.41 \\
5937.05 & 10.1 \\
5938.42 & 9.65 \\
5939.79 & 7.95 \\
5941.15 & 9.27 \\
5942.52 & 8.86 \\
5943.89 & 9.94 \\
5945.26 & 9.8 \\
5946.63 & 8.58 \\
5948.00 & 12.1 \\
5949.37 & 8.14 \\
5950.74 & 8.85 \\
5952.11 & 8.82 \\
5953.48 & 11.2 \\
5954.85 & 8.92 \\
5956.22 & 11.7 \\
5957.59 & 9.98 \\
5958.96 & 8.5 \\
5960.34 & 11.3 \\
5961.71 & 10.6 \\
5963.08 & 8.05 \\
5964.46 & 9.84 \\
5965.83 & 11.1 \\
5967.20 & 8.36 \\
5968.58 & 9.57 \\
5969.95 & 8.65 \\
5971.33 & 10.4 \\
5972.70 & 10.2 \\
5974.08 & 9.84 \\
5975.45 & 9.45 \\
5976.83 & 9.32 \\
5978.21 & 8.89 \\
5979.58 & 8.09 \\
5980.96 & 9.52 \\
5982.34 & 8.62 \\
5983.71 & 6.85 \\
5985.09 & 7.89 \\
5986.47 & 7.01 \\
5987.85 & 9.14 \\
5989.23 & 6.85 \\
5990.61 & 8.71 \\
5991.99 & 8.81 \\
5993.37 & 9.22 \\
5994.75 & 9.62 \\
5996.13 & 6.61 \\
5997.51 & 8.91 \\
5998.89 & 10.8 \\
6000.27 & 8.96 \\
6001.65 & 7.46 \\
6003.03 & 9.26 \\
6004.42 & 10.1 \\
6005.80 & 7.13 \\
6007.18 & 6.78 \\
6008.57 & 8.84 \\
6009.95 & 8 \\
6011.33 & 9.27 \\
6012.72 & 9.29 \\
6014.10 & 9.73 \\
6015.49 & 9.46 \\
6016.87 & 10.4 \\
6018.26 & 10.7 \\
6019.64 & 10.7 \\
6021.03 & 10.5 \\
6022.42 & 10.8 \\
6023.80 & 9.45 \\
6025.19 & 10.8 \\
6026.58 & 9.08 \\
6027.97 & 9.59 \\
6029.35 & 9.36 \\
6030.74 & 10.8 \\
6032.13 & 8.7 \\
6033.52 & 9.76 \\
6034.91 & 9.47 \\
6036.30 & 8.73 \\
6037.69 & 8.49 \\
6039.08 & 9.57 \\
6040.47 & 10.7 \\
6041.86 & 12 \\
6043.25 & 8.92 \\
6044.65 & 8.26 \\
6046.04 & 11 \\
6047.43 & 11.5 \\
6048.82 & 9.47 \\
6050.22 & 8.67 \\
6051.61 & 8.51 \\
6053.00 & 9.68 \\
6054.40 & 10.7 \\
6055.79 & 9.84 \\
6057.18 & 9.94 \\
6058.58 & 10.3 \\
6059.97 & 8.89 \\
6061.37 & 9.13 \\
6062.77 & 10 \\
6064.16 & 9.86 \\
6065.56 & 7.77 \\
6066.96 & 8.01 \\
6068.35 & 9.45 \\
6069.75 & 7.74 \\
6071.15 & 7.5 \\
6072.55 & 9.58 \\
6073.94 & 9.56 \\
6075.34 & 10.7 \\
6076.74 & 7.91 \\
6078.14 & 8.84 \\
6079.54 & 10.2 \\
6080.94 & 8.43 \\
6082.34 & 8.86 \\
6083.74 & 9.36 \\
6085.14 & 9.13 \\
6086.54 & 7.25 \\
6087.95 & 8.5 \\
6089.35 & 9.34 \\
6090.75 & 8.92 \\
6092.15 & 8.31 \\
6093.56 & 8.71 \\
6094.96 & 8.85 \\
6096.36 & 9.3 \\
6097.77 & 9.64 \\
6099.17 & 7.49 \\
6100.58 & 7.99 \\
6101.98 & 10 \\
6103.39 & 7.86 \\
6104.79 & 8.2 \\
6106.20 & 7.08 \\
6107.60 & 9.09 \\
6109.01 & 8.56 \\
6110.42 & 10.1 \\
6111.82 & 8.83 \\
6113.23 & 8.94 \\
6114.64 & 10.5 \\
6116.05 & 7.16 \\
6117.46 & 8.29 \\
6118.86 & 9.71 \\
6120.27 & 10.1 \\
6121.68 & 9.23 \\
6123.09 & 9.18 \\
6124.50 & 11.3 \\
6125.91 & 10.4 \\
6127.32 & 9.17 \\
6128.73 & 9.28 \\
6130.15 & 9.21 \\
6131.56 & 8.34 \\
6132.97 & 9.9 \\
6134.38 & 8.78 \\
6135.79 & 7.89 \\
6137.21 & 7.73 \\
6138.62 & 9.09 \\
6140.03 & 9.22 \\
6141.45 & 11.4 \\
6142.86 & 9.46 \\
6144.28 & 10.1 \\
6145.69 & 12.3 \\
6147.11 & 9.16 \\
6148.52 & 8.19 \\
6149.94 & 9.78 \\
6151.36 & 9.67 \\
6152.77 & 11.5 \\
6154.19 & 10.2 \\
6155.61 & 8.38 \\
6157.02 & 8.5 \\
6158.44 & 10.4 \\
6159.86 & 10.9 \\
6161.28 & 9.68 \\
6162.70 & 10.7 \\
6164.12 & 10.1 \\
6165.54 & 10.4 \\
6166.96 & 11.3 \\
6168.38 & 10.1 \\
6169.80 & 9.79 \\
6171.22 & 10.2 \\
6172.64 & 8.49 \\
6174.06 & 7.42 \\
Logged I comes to -0.131 mag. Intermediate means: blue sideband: 8.33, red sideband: 8.84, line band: 9.82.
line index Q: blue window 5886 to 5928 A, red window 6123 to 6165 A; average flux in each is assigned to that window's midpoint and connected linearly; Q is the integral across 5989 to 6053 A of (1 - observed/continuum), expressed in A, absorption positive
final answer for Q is -2.45 A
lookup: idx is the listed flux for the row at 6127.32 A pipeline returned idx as 9.17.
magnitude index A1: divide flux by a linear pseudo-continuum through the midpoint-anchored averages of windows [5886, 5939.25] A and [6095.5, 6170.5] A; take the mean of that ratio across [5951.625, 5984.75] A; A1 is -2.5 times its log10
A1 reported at -0.09 mag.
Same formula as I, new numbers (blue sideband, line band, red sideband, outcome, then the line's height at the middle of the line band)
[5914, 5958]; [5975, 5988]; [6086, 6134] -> 0.07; 9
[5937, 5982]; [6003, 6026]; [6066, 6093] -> -0.03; 9.21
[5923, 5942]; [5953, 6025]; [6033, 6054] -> -0.01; 9.14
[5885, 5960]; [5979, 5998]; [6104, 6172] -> 0.10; 9.03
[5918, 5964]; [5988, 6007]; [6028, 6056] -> 0.10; 9.46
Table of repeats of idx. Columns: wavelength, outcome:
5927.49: 8.48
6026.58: 9.08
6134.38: 8.78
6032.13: 8.7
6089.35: 9.34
